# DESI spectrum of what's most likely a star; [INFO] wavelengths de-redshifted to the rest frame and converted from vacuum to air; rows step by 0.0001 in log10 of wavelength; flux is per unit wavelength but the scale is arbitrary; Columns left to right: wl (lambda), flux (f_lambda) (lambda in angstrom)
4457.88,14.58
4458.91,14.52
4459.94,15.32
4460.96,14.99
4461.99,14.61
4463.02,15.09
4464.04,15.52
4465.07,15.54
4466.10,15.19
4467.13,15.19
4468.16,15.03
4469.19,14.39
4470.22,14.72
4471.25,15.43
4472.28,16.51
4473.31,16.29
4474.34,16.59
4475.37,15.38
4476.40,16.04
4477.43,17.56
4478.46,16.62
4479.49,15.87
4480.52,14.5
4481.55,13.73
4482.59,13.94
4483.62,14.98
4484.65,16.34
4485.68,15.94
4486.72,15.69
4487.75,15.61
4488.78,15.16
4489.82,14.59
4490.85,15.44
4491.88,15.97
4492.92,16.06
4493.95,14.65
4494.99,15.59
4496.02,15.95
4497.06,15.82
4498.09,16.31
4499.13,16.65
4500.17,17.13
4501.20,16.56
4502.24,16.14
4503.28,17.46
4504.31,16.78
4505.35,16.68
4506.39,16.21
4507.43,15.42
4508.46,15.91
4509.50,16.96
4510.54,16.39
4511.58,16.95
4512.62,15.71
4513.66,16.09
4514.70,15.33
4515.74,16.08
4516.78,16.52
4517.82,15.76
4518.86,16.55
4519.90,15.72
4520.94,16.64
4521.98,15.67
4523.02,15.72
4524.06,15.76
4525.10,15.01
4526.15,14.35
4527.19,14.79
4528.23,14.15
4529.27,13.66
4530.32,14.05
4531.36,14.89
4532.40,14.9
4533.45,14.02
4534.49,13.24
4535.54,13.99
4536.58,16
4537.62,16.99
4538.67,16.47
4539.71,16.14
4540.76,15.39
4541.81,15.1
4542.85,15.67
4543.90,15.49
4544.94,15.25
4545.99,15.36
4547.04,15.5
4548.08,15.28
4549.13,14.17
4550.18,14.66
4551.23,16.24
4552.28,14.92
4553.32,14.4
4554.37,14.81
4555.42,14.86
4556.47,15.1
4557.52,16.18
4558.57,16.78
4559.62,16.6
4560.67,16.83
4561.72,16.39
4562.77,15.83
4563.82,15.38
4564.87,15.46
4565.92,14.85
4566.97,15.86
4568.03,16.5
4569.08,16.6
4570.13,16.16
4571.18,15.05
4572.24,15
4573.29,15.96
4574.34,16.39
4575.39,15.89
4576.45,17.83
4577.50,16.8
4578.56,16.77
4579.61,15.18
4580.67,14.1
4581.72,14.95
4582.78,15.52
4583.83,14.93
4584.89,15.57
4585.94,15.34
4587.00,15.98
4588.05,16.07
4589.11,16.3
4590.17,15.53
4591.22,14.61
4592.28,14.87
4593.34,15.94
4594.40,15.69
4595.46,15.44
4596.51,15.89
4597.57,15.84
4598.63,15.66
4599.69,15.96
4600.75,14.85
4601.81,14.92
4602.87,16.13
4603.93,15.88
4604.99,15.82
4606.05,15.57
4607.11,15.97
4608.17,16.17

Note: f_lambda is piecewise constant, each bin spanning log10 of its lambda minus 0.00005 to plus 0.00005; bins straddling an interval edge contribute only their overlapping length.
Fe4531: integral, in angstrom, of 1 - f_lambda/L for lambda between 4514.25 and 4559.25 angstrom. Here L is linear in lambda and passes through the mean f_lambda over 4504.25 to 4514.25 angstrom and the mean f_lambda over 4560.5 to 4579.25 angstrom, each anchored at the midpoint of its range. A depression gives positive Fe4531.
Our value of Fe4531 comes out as 2.5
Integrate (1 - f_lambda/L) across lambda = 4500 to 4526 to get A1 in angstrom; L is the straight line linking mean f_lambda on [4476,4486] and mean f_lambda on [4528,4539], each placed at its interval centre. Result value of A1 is -1.9 angstrom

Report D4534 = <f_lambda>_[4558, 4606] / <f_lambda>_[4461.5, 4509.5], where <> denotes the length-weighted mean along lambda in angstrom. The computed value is 1.0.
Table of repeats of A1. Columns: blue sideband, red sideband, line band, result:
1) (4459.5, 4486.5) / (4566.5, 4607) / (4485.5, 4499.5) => -0.2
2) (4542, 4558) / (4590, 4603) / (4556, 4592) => -1.2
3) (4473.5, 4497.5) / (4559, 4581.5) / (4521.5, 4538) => 1.0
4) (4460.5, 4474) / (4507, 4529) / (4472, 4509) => -0.9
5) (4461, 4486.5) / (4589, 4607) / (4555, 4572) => -0.4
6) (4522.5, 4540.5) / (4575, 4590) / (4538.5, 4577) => -0.7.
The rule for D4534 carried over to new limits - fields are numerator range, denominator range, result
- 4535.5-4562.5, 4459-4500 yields 1.01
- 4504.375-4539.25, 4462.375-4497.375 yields 1.00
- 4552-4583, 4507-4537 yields 1.03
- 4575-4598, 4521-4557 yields 1.04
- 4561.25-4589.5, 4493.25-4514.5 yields 0.97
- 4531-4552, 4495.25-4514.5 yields 0.93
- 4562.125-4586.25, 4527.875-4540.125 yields 1.06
